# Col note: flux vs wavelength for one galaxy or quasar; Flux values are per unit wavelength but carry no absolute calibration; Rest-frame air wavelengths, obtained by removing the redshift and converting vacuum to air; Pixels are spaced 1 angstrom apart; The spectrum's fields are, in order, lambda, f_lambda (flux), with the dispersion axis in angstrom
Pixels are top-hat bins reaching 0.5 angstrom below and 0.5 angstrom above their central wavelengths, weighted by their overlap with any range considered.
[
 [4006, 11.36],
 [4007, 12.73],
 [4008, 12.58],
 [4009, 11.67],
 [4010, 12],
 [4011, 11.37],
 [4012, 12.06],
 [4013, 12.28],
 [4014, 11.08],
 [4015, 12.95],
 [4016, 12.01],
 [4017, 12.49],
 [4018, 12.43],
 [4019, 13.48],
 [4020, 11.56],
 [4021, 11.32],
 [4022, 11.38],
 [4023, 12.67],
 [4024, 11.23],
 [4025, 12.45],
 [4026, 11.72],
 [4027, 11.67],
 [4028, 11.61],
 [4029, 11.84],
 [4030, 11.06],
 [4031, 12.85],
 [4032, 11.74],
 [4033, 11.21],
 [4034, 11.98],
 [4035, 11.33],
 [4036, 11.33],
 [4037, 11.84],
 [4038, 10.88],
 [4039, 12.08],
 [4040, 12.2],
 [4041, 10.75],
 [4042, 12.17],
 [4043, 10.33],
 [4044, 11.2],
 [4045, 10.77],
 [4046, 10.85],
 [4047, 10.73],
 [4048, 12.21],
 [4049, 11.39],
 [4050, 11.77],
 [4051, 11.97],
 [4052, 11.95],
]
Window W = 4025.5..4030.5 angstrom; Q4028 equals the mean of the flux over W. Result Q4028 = 11.6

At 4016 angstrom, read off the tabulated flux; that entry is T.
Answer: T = 12.01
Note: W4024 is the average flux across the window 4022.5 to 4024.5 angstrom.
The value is 11.9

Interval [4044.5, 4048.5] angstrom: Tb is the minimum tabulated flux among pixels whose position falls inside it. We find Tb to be 10.73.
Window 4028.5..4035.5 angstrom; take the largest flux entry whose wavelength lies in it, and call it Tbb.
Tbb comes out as 12.85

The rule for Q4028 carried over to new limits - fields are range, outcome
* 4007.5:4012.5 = 11.9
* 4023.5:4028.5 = 11.7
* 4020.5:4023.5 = 11.8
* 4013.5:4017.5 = 12.1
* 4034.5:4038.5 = 11.3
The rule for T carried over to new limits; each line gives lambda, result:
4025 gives 12.45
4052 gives 11.95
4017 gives 12.49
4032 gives 11.74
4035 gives 11.33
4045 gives 10.77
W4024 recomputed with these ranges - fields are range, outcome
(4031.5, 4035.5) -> 11.6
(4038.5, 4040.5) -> 12.1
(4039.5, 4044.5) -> 11.3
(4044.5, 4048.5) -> 11.1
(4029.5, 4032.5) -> 11.9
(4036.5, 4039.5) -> 11.6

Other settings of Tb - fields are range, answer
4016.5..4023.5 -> 11.32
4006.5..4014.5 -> 11.08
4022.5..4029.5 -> 11.23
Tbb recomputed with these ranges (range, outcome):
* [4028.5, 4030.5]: 11.84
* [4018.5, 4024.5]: 13.48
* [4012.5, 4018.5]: 12.95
